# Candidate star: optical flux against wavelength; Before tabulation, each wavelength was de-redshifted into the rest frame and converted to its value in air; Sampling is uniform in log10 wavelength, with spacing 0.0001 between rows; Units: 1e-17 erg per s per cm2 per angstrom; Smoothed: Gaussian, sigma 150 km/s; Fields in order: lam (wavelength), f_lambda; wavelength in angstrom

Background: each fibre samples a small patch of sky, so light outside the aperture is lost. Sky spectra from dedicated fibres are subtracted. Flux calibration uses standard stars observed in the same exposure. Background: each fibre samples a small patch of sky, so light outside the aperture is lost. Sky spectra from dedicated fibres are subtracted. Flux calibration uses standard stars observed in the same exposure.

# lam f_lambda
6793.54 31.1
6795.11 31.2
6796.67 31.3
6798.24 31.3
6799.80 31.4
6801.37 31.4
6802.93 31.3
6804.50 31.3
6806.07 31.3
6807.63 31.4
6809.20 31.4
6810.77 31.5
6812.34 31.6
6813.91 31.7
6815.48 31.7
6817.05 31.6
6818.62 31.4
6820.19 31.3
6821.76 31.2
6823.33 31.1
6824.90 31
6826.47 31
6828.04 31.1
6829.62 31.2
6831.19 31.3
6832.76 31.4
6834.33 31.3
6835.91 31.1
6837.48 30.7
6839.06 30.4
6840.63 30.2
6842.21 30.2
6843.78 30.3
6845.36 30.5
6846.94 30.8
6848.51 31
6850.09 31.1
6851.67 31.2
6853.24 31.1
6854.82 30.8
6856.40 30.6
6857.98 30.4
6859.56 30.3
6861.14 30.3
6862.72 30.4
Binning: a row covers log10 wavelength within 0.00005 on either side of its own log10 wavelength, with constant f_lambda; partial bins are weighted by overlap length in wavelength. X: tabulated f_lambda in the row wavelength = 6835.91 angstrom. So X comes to 31.1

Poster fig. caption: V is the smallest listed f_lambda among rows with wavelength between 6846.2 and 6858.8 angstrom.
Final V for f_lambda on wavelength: 30.4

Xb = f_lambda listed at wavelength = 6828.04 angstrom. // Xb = 31.1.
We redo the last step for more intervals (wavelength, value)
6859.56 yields 30.3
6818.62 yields 31.4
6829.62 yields 31.2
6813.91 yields 31.7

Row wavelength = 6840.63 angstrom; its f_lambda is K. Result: 30.2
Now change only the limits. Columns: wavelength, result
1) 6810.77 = 31.5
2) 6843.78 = 30.3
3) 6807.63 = 31.4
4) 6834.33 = 31.3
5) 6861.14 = 30.3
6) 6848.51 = 31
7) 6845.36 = 30.5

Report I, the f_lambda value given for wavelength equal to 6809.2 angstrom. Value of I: 31.4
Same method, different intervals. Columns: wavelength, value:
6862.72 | 30.4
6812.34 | 31.6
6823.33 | 31.1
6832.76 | 31.4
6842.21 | 30.2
